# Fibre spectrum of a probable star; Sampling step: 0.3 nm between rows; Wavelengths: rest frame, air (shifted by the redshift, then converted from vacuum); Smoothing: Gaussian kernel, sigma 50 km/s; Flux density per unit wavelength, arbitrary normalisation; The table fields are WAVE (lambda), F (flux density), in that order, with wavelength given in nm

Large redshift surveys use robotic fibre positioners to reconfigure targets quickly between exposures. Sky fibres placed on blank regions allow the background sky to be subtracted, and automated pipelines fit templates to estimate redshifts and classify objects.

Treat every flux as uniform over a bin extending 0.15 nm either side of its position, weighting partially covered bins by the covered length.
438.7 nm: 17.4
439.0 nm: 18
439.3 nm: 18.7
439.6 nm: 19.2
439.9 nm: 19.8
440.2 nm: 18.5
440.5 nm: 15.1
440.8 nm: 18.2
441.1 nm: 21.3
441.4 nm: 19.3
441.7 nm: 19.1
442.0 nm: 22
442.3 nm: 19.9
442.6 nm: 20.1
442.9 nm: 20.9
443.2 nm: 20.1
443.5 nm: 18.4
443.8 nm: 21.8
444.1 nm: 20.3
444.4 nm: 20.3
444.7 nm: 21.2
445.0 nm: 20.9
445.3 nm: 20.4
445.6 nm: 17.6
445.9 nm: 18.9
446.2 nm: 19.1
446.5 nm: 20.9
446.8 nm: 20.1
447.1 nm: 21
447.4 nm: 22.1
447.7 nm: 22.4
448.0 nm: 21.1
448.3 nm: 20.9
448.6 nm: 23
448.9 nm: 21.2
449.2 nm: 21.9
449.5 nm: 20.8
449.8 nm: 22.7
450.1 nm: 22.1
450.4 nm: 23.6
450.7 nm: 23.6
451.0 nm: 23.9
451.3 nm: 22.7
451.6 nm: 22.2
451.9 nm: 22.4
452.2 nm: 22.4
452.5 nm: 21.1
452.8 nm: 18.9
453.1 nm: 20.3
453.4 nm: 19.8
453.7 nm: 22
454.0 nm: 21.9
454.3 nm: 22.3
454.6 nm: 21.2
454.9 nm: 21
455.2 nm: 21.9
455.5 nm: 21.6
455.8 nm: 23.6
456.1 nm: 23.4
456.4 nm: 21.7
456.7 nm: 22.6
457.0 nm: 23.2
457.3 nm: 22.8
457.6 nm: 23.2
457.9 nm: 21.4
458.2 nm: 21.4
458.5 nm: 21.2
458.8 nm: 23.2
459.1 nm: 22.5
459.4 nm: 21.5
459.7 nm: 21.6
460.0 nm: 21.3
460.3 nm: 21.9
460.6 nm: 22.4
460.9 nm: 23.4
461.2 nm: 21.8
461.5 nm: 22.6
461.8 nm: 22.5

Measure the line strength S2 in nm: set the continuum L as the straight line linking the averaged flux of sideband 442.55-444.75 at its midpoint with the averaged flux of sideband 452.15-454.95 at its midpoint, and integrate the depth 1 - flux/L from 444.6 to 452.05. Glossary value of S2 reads -0.28 nm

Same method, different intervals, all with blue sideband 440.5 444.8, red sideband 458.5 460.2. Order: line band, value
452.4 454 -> 0.05 nm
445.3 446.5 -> 0.08 nm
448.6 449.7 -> -0.04 nm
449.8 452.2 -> -0.22 nm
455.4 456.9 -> -0.07 nm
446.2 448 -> -0.05 nm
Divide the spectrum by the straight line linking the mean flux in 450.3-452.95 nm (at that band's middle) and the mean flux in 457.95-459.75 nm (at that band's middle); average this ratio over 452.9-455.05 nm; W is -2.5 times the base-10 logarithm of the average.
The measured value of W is 0.05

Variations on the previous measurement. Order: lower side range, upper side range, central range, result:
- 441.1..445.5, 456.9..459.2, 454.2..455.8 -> 0.01 mag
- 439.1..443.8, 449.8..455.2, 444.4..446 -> 0.02 mag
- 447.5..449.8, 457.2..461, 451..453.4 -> 0.02 mag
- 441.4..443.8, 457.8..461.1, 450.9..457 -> -0.02 mag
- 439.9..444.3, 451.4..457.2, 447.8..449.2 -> -0.04 mag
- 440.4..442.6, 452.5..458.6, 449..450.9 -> -0.08 mag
